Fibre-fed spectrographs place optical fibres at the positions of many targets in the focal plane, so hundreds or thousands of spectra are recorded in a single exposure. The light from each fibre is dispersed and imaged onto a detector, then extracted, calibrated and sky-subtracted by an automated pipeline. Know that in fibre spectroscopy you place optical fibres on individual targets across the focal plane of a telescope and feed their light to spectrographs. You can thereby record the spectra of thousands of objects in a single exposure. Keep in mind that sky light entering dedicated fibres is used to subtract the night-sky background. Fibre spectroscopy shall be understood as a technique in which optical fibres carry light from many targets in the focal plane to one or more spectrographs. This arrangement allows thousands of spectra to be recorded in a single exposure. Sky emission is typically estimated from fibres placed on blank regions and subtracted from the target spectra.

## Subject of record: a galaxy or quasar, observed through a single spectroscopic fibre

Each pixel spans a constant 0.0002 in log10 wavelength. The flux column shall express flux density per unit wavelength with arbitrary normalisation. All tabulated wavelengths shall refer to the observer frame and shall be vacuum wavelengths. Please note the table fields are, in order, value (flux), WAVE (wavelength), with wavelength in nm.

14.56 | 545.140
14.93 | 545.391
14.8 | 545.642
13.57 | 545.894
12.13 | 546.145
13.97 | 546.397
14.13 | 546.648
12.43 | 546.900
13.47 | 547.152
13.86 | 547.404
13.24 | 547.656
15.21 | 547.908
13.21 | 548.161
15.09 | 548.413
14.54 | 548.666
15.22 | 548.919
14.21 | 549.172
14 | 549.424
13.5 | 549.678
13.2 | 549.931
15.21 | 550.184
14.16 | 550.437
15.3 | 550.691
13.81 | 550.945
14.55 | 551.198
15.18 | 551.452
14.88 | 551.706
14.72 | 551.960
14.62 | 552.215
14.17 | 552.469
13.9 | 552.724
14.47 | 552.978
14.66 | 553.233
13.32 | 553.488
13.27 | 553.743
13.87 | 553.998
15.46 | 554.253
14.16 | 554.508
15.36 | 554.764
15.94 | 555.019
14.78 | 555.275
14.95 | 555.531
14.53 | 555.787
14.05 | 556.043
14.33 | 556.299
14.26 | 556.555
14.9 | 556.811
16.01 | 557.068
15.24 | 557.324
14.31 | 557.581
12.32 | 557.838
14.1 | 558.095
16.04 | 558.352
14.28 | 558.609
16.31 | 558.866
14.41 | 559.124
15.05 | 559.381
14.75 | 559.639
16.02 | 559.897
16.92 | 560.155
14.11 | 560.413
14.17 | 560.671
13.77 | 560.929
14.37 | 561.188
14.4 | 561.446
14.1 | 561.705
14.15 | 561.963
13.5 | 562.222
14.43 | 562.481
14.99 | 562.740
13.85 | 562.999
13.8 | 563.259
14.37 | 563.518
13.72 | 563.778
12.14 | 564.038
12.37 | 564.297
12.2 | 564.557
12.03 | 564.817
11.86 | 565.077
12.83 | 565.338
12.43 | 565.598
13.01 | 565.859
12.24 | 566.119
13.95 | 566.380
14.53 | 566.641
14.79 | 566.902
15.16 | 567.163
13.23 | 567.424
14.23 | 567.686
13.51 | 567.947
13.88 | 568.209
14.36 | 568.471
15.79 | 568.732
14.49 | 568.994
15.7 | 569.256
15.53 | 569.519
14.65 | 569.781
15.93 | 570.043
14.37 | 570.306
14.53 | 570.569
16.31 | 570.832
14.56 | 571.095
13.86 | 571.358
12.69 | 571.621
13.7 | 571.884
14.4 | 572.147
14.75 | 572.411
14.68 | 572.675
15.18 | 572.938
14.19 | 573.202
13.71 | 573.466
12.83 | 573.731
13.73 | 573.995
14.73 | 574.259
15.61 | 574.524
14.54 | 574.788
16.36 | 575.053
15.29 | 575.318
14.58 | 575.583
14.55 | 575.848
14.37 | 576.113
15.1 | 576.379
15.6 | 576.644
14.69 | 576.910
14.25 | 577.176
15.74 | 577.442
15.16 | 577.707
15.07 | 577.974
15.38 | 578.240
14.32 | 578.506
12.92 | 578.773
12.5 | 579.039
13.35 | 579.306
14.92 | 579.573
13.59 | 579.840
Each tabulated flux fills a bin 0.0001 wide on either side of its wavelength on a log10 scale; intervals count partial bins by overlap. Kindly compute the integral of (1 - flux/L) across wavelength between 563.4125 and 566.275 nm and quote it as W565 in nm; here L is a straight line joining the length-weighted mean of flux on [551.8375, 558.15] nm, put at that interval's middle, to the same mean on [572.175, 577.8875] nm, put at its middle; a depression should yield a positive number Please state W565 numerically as 0.383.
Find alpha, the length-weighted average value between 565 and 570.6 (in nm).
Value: 14.2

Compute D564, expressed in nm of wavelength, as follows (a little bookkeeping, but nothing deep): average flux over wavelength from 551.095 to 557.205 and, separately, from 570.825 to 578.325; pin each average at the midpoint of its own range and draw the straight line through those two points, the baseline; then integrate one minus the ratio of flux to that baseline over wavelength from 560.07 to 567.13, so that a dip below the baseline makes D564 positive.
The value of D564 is 0.46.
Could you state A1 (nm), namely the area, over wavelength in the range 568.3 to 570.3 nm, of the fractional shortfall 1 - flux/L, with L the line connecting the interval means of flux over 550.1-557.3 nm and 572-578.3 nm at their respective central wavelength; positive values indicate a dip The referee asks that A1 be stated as -0.06 nm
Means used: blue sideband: 14.6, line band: 15.1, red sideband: 14.8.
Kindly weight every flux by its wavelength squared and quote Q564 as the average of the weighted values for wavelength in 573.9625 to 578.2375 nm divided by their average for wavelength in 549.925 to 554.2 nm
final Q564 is 1.14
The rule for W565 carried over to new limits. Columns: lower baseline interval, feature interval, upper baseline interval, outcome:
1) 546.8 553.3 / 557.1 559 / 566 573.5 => -0.05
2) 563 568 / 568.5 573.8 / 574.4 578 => -0.15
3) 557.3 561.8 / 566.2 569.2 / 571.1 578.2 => 0.06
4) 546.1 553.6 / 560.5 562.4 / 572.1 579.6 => 0.04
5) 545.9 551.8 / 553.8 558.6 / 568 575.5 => -0.13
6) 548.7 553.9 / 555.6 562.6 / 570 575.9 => -0.11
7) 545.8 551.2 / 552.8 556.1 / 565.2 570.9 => -0.10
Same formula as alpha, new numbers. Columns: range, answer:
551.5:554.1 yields 14.2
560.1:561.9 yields 14.4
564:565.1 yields 12.2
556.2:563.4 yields 14.6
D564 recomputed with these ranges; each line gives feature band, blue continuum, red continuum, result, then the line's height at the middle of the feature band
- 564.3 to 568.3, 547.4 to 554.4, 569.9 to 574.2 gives 0.293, 14.3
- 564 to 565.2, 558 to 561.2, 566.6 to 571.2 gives 0.221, 14.9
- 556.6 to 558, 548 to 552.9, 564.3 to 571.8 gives -0.028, 14.2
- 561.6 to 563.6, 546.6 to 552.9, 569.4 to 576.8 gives 0.045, 14.5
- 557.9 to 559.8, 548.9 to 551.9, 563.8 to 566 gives -0.238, 13.3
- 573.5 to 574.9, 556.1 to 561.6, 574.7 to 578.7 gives 0.065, 14.9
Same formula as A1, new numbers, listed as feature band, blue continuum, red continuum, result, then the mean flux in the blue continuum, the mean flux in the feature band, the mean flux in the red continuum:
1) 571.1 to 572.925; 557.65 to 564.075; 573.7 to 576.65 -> 0.07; 14.4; 14.1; 14.8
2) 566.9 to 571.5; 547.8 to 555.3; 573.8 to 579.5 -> -0.04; 14.5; 14.7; 14.6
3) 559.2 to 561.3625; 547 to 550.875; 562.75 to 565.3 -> -0.25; 14.2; 14.9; 13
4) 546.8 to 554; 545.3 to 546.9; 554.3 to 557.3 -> 0.04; 13.8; 14.2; 14.9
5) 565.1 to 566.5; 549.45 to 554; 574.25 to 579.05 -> 0.17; 14.3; 12.8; 14.8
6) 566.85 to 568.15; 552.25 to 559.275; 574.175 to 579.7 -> 0.05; 14.6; 14.1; 14.7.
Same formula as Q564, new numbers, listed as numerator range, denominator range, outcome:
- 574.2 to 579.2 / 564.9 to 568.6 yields 1.13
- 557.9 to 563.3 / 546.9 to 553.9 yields 1.07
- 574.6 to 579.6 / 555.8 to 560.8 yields 1.06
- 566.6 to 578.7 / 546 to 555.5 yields 1.11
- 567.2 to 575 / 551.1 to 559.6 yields 1.05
